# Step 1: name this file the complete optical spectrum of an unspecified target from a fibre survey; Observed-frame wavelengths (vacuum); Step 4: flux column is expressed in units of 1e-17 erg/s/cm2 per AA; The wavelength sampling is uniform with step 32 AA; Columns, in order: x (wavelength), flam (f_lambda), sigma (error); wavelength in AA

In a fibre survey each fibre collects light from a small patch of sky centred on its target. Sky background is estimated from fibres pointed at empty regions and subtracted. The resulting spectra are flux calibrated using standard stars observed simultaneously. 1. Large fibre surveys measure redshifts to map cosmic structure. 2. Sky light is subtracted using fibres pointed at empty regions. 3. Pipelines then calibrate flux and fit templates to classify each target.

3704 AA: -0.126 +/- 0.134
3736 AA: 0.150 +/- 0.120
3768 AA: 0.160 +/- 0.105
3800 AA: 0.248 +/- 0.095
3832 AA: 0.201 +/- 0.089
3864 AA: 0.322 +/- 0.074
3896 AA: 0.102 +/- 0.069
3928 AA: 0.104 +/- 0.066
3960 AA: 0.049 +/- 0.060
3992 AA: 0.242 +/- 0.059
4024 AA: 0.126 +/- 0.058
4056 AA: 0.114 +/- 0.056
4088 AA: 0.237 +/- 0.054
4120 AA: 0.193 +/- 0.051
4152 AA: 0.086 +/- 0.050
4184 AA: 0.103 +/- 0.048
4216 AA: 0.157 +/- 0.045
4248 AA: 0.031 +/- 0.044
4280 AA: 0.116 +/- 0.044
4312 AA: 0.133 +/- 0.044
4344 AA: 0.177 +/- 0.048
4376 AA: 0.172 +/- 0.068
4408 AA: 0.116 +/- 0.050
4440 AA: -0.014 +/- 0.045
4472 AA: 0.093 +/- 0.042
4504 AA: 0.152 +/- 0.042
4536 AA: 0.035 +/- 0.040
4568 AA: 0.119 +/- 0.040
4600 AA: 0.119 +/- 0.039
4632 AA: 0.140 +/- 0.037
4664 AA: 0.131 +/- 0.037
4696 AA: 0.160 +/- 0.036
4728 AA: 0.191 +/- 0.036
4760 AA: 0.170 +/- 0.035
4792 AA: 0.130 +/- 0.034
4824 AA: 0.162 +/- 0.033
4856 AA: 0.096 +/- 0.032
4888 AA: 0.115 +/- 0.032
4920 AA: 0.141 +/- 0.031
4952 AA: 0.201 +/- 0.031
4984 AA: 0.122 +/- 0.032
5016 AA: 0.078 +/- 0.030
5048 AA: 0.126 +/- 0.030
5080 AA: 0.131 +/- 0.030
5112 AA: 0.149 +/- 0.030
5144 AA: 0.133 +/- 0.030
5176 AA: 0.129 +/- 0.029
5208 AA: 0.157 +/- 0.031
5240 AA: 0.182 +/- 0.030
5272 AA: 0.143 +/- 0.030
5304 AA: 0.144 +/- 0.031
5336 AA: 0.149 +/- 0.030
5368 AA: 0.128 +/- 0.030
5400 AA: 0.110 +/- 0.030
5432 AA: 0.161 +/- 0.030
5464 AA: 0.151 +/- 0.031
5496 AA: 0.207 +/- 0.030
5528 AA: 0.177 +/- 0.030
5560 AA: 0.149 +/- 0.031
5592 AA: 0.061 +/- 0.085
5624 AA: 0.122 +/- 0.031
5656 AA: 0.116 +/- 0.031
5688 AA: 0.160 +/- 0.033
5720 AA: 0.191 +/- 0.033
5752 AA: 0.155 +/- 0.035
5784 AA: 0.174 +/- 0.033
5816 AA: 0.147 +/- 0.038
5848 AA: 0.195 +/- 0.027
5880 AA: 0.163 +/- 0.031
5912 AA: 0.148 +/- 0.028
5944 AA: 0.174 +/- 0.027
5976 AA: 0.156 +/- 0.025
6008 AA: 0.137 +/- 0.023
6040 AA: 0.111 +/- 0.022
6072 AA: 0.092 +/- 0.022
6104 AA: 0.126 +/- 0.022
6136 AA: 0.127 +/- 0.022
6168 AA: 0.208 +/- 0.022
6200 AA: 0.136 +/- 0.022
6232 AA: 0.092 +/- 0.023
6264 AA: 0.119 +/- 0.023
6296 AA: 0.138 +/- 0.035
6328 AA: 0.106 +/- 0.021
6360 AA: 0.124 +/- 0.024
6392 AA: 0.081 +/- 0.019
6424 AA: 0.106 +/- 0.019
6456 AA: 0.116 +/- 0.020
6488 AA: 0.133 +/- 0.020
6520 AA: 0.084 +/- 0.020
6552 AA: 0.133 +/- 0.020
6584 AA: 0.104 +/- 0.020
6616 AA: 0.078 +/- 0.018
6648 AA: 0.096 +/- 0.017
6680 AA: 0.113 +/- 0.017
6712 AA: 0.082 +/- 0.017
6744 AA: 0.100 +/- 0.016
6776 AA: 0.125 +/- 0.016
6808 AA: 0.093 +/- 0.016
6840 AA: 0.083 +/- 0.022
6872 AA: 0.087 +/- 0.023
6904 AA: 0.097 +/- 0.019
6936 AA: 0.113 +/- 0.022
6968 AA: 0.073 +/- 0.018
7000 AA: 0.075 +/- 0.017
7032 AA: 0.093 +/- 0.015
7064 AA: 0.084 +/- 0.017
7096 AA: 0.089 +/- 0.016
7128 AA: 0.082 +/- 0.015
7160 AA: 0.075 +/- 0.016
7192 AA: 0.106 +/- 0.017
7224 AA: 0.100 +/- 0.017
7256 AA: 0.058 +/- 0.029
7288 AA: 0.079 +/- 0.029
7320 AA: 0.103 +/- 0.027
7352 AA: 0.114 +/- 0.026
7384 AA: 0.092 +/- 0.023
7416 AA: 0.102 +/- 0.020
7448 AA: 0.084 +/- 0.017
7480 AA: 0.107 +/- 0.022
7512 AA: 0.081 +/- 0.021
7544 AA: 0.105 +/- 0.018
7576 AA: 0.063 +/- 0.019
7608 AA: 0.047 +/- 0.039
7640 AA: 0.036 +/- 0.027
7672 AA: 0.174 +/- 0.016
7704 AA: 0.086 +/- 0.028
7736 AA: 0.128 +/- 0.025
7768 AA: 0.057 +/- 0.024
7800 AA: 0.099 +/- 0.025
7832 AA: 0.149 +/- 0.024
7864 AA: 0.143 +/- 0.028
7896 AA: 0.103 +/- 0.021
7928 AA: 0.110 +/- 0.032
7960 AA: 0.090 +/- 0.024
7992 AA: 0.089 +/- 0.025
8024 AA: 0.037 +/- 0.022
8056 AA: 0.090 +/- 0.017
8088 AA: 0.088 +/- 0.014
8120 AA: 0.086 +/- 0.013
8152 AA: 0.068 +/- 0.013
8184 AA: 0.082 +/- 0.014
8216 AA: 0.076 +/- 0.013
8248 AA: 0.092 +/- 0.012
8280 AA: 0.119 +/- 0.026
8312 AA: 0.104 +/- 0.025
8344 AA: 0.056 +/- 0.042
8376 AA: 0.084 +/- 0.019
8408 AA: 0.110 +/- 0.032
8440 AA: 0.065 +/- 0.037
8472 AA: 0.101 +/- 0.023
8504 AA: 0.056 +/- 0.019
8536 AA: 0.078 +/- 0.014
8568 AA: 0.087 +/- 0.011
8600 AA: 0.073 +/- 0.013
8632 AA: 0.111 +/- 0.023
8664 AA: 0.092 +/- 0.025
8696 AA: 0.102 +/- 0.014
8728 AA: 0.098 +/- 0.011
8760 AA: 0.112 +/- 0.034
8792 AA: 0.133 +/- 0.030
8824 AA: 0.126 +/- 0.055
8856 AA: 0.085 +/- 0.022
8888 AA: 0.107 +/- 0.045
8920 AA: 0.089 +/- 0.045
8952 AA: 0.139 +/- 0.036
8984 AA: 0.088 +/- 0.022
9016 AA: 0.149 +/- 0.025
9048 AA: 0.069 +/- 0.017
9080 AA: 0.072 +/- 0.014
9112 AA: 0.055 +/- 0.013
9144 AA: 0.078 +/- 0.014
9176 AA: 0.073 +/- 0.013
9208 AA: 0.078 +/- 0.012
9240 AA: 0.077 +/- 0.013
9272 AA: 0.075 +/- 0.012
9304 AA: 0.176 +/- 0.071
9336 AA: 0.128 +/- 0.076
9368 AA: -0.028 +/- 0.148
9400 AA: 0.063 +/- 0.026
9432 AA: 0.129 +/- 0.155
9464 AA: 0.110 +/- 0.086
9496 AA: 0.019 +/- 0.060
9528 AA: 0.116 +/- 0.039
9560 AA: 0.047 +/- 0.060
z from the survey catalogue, 0.167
